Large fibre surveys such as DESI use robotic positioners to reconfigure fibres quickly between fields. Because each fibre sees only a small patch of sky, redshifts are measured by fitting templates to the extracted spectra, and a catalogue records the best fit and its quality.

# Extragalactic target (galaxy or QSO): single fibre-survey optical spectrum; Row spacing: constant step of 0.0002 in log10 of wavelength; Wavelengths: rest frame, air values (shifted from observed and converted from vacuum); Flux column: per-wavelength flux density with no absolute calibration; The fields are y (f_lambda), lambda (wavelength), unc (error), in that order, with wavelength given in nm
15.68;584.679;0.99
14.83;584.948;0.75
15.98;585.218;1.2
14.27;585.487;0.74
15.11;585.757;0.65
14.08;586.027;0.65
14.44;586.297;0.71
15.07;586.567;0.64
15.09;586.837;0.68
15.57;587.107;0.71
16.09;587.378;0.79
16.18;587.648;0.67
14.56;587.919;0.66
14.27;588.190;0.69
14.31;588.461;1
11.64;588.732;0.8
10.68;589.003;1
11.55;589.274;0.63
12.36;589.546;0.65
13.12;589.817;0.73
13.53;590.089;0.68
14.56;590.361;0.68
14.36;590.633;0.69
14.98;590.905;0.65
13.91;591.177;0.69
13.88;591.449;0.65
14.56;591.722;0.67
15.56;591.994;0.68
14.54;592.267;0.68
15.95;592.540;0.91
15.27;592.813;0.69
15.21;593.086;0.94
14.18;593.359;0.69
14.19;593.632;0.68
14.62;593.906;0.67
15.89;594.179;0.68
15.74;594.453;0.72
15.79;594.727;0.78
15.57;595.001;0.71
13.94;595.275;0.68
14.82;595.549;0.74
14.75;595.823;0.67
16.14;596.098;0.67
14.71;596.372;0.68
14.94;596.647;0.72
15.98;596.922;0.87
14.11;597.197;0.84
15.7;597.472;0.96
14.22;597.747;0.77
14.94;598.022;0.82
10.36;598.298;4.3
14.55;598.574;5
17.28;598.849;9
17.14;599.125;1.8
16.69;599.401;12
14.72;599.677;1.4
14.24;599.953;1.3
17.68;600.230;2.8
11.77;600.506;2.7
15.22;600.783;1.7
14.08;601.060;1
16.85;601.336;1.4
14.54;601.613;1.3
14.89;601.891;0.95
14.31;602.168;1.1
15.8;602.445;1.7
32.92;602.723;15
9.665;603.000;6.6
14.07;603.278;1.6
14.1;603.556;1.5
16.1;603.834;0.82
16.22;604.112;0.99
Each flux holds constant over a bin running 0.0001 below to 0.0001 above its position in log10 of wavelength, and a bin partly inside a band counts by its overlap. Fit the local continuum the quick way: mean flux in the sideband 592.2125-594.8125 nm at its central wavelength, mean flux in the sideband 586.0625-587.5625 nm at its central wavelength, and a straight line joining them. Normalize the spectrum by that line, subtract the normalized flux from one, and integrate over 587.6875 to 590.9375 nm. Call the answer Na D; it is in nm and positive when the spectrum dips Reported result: 0.391 nm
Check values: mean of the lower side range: 15.2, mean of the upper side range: 15.1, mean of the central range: 13.4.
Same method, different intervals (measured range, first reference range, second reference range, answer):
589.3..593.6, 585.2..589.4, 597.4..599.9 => 0.067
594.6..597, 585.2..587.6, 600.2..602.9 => 0.136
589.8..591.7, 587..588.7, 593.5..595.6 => 0.109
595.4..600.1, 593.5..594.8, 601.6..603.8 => 0.205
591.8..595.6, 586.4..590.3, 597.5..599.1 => -0.224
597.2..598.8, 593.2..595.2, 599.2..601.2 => 0.094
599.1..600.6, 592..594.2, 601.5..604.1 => 0.050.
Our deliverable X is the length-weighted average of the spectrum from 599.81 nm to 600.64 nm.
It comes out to 14.6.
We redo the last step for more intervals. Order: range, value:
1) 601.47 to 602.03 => 14.7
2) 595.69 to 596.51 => 15.2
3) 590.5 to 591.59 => 14.3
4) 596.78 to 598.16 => 15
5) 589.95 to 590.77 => 14.1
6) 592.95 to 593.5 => 14.7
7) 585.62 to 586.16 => 14.6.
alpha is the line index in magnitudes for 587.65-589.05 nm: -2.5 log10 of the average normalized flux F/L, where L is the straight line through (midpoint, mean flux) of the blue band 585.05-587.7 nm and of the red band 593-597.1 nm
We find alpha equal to 0.12 mag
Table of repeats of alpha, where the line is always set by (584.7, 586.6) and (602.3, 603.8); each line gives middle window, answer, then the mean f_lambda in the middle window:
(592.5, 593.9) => 0.072 mag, 14.9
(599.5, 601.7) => 0.133 mag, 14.9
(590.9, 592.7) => 0.067 mag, 14.8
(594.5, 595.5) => 0.069 mag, 15.1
